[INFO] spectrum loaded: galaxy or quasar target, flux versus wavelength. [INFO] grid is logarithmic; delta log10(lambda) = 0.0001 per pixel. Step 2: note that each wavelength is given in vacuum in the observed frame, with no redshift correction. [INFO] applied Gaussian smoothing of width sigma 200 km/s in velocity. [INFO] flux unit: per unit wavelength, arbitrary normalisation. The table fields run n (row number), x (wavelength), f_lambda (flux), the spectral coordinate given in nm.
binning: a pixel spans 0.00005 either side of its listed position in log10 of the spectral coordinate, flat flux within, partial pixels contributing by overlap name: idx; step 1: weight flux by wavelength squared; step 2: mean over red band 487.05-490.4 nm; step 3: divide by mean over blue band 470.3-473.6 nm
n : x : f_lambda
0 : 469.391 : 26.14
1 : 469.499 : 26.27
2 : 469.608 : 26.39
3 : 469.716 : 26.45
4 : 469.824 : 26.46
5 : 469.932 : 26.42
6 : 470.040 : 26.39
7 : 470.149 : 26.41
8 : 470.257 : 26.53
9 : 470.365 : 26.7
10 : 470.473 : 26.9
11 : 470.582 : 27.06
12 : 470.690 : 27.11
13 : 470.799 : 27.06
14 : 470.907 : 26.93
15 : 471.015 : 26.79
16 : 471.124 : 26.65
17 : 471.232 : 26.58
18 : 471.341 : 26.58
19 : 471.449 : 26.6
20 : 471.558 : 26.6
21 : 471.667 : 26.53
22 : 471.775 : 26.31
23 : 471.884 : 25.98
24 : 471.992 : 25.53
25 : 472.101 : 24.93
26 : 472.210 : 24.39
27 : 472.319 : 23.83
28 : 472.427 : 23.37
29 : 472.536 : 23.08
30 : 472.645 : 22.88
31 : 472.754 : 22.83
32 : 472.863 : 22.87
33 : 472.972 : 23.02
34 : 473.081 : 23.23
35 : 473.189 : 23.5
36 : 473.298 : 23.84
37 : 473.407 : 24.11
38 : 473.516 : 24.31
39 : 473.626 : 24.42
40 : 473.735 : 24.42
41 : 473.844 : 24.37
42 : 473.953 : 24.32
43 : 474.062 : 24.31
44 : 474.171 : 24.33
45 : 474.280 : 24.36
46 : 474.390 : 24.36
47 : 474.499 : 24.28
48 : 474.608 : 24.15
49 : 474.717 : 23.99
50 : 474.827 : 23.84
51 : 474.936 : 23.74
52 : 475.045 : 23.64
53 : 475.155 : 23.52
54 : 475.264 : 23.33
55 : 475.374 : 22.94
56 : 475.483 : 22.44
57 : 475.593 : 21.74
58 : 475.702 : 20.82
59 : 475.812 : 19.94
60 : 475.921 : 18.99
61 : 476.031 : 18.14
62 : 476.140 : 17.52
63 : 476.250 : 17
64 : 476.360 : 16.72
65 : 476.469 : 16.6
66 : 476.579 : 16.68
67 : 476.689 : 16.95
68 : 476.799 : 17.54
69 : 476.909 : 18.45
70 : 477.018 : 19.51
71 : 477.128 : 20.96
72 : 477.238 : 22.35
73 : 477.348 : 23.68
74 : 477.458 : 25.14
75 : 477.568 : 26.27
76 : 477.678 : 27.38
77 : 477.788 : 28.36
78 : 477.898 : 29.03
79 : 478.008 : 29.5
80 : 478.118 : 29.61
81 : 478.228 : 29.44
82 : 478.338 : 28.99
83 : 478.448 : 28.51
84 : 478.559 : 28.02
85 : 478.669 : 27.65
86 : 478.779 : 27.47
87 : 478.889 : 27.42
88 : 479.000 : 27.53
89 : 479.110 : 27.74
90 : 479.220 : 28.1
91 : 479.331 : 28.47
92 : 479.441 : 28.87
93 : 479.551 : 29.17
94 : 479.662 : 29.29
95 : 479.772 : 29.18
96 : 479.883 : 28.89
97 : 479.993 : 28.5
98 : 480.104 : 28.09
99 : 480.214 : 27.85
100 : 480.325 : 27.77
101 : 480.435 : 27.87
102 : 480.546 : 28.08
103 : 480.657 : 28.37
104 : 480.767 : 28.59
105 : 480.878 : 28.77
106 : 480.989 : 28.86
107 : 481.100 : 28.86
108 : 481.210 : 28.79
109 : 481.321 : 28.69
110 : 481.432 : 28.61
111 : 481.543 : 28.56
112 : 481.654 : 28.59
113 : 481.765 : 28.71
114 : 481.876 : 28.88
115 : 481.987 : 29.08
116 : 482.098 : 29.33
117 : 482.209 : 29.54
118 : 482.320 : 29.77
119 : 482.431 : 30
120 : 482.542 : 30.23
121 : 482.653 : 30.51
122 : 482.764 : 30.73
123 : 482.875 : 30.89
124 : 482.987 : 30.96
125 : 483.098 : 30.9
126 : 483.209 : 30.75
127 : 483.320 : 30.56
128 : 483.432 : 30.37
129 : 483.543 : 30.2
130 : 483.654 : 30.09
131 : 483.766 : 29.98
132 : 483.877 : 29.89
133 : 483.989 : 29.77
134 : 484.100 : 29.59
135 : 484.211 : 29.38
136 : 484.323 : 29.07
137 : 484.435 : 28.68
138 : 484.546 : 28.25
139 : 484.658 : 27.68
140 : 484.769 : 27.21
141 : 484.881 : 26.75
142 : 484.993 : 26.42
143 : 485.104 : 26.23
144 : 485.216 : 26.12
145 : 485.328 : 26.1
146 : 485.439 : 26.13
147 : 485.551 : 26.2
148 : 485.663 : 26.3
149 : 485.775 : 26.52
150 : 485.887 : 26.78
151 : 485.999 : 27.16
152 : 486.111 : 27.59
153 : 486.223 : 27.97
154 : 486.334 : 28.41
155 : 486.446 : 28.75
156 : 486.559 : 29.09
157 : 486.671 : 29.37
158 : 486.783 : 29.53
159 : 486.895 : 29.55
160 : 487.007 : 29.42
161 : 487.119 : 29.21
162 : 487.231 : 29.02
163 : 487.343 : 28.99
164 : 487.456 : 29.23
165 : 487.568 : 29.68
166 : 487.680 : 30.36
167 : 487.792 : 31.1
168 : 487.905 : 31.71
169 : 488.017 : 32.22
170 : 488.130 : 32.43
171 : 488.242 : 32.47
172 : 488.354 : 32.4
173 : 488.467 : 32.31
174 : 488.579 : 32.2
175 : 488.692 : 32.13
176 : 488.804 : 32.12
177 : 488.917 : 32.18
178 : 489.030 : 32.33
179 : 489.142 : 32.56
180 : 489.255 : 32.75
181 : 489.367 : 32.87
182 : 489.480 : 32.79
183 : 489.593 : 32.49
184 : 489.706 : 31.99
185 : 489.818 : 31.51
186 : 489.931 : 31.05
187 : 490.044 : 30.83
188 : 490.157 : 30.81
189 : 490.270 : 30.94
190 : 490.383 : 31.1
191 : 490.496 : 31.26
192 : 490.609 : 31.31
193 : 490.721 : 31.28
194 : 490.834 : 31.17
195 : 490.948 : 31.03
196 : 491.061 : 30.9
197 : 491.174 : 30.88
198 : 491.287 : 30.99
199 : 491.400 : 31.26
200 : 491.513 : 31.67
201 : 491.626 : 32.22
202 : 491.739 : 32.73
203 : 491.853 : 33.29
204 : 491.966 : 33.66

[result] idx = 1.3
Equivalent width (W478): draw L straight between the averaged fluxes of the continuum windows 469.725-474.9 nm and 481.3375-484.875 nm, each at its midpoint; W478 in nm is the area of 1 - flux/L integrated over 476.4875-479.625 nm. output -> 0.22 nm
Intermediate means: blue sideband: 25.1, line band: 25.6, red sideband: 29.5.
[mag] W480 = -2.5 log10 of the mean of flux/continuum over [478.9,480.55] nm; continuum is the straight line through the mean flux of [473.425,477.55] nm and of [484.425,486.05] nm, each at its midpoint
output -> -0.18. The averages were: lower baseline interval 21.8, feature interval 28.3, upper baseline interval 26.8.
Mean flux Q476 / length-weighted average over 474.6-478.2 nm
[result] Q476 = 22.2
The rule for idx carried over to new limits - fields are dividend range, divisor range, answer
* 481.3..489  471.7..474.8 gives 1.28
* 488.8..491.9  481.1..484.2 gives 1.10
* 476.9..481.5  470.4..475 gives 1.14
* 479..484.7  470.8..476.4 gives 1.28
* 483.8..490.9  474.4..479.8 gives 1.29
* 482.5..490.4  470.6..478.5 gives 1.32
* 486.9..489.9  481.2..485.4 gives 1.10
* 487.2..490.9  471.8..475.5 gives 1.40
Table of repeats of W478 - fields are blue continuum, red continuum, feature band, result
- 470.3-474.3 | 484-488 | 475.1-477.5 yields 0.55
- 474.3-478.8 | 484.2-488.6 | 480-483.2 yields -0.38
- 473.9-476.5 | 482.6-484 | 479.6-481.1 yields -0.06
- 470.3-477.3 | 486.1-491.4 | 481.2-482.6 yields -0.09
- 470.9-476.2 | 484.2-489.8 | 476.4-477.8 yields 0.23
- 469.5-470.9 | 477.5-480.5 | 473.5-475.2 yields 0.20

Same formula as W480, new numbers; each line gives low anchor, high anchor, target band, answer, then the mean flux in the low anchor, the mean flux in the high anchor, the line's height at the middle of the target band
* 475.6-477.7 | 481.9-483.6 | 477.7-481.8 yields -0.14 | 20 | 30.2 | 25.2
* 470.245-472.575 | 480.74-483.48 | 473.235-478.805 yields 0.18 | 26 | 29.6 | 27.6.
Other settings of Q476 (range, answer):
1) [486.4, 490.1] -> 31.1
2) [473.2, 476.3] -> 22.8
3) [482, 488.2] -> 29.1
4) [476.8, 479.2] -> 26.2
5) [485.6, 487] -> 28.1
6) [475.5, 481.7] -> 25.5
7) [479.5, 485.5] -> 28.9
